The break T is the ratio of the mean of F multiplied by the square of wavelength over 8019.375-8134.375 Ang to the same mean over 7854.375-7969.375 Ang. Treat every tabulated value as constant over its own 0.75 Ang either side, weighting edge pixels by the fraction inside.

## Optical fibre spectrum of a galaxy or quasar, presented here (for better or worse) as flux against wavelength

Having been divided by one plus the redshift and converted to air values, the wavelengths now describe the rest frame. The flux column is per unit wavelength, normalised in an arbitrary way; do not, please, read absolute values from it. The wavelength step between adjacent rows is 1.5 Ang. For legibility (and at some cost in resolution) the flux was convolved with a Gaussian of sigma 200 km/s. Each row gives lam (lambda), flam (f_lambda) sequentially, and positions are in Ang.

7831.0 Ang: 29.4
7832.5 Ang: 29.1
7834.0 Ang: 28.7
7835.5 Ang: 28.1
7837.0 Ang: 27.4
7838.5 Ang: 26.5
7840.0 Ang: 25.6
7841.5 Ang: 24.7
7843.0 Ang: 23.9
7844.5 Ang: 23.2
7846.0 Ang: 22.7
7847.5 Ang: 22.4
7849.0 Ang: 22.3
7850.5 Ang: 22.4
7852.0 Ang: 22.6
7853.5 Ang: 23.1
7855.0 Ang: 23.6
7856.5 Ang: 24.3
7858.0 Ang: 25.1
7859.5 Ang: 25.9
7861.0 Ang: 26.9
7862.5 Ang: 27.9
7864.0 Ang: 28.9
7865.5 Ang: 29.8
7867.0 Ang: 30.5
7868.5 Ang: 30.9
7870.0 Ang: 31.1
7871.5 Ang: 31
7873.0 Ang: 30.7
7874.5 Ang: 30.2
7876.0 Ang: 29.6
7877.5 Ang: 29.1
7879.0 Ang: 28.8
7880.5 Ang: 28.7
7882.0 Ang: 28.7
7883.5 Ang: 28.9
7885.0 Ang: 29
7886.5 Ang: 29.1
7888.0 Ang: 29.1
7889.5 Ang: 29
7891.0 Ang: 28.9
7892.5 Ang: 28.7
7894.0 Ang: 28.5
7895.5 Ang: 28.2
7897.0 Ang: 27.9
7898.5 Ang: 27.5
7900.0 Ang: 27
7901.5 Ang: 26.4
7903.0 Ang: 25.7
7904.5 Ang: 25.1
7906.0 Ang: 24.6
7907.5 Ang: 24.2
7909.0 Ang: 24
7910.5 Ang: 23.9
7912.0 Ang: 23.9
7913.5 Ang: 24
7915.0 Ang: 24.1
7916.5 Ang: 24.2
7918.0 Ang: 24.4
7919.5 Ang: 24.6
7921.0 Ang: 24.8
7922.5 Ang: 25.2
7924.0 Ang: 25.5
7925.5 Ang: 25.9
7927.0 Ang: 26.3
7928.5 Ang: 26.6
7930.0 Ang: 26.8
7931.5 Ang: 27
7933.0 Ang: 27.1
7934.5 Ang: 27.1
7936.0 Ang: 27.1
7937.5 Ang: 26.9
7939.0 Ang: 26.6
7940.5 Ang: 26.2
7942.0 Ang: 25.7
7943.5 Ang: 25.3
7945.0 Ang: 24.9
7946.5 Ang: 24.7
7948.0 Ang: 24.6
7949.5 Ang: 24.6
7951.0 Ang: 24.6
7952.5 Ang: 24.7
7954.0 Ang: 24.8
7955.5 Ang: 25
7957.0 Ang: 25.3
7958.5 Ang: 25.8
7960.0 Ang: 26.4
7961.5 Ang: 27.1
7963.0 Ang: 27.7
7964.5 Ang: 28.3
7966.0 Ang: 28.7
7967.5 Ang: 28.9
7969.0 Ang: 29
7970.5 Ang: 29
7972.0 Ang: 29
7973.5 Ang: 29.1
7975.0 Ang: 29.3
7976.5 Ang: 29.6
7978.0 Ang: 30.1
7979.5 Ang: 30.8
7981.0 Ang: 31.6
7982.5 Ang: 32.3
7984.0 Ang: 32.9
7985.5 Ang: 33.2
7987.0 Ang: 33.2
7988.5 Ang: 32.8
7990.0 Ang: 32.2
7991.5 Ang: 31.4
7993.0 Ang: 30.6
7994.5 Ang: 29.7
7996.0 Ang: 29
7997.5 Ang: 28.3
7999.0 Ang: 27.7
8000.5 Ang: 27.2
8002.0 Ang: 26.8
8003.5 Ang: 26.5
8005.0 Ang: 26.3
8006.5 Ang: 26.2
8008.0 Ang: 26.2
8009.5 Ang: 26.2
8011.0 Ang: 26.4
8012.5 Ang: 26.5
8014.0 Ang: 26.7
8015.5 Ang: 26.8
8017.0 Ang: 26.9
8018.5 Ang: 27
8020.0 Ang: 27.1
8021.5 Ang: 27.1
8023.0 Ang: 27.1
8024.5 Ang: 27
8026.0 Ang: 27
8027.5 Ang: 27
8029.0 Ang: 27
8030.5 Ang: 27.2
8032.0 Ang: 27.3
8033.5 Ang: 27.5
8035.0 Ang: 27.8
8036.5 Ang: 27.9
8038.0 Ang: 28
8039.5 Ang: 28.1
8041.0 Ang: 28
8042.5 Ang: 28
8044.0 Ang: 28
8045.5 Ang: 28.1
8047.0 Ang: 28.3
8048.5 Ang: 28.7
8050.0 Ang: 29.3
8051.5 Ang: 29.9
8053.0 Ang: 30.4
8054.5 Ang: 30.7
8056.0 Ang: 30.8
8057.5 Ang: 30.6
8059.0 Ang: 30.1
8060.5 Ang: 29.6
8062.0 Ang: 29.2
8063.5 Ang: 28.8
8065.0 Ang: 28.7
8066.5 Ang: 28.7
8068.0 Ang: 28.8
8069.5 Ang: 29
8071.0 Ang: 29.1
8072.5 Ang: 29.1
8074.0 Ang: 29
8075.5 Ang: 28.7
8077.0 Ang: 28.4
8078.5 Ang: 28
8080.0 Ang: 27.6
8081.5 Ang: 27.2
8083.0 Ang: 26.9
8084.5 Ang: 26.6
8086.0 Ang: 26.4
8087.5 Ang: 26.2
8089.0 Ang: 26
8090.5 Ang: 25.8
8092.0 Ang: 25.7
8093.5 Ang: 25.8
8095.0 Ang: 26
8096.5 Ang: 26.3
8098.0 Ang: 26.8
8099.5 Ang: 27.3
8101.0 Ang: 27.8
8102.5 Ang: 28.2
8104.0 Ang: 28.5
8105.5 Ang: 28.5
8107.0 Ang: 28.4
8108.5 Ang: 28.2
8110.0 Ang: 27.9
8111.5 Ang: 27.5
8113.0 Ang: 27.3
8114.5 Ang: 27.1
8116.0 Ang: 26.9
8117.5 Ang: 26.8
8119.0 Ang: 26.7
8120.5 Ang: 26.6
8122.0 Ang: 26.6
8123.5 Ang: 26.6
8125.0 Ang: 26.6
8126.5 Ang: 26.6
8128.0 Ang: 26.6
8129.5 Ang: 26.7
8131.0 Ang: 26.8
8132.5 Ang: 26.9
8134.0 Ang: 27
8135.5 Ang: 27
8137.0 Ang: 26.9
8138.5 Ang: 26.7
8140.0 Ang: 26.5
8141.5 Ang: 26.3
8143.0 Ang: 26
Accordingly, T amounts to 1.08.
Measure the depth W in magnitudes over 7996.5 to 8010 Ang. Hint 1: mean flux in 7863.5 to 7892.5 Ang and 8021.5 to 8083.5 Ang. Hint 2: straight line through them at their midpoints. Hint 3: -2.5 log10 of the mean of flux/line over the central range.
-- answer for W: 0.074 mag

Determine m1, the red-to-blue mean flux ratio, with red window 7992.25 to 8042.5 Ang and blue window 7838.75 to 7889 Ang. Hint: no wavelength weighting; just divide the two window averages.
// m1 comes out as 1.01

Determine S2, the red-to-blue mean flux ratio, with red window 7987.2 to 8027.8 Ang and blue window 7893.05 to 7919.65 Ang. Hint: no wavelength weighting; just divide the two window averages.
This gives 1.09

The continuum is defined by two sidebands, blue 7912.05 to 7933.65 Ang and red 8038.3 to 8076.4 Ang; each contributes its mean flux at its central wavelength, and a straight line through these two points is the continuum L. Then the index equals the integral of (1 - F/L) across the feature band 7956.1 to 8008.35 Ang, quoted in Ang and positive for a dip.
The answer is -4.00 Ang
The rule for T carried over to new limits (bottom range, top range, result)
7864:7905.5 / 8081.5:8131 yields 0.99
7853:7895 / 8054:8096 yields 1.04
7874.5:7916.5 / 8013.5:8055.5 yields 1.06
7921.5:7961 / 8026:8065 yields 1.14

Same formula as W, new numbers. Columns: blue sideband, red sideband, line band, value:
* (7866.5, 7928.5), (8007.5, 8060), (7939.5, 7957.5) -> 0.101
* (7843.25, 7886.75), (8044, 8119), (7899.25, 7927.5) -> 0.099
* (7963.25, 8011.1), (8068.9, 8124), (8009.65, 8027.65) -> 0.075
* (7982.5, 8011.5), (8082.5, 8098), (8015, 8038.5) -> 0.039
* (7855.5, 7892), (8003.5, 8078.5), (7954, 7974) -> 0.035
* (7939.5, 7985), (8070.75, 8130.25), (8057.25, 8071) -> -0.074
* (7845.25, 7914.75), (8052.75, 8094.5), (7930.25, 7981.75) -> 0.013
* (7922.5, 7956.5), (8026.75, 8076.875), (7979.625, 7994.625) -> -0.184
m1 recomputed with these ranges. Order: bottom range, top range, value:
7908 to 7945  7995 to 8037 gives 1.06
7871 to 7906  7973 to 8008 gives 1.05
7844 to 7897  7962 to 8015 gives 1.06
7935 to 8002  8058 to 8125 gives 0.98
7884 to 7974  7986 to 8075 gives 1.08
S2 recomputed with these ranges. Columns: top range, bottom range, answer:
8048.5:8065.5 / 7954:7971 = 1.09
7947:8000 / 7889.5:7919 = 1.11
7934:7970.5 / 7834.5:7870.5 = 1.02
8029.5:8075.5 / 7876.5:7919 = 1.07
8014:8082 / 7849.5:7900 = 1.01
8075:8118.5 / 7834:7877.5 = 1.02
